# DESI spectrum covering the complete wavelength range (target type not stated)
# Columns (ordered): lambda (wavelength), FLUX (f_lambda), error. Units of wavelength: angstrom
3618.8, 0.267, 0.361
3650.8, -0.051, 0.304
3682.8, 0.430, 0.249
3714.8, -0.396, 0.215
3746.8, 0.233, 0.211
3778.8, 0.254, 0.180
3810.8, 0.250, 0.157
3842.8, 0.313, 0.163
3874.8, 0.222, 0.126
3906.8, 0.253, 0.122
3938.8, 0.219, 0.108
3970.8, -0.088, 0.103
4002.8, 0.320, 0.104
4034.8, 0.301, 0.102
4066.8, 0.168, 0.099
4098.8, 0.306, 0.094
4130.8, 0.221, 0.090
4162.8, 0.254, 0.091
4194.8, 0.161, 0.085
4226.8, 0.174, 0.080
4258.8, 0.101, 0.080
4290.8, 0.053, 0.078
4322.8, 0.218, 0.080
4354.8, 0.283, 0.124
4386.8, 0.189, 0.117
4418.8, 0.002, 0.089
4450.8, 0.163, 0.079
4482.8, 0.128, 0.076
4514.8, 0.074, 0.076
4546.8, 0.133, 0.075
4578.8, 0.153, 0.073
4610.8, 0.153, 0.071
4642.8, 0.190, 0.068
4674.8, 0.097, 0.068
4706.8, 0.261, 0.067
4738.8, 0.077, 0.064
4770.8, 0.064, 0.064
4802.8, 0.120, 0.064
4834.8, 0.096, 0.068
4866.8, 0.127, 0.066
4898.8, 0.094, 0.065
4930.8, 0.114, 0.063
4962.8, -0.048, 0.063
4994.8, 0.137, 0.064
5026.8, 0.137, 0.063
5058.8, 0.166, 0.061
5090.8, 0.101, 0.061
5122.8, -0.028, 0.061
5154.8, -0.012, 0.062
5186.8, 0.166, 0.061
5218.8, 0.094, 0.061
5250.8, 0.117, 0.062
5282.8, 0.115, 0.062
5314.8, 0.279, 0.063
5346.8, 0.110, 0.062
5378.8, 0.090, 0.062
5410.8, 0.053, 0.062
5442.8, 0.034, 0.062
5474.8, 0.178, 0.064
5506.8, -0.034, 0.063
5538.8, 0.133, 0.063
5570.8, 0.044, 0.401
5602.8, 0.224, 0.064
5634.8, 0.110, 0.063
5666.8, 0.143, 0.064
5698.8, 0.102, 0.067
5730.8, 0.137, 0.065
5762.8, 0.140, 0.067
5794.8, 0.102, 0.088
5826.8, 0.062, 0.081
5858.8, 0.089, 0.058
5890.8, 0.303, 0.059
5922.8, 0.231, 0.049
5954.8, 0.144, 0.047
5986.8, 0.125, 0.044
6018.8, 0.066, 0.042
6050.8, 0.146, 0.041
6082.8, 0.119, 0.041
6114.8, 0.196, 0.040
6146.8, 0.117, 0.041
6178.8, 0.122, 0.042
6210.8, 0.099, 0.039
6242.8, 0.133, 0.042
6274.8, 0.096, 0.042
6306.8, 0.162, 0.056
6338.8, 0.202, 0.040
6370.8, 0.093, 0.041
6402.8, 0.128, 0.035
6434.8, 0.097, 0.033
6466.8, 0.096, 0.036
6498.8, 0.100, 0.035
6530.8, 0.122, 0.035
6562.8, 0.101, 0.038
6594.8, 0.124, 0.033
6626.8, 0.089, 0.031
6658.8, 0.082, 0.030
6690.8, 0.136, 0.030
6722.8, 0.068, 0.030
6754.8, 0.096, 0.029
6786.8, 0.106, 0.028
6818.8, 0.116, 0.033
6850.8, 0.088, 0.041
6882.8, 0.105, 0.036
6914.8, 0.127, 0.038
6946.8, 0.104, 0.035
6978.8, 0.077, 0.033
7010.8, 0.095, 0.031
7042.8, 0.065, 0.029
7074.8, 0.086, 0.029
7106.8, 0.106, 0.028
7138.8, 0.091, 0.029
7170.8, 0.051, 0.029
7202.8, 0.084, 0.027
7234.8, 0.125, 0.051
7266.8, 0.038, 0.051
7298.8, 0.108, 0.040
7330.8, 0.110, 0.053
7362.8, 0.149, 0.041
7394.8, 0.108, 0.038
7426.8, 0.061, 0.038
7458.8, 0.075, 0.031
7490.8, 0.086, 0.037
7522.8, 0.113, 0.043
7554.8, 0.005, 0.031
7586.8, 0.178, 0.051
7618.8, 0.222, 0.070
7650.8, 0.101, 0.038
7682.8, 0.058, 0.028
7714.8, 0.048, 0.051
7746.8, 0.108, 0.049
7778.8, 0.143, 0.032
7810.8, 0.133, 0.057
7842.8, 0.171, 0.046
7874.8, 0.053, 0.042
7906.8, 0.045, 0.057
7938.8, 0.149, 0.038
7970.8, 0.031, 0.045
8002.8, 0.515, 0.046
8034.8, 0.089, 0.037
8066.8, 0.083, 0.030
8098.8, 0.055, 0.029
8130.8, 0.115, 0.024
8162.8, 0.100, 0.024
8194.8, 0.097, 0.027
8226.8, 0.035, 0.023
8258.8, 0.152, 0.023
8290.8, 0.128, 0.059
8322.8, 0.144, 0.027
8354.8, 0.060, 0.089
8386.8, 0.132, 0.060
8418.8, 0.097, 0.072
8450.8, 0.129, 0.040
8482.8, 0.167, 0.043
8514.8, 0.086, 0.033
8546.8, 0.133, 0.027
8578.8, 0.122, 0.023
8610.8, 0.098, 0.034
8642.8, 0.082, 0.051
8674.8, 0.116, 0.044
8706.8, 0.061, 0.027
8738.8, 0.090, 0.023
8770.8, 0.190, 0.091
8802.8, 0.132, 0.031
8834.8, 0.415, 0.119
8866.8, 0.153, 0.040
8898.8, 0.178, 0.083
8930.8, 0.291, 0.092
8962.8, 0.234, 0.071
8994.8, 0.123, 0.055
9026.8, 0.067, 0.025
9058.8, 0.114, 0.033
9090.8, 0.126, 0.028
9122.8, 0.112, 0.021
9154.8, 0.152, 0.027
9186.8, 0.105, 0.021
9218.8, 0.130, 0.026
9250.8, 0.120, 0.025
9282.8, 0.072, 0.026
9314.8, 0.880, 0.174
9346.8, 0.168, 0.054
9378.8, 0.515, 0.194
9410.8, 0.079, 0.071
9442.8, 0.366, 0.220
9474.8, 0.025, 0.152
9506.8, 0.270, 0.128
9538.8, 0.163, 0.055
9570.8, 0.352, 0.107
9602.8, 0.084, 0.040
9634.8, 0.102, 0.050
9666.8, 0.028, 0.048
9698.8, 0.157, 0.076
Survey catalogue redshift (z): 1.15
